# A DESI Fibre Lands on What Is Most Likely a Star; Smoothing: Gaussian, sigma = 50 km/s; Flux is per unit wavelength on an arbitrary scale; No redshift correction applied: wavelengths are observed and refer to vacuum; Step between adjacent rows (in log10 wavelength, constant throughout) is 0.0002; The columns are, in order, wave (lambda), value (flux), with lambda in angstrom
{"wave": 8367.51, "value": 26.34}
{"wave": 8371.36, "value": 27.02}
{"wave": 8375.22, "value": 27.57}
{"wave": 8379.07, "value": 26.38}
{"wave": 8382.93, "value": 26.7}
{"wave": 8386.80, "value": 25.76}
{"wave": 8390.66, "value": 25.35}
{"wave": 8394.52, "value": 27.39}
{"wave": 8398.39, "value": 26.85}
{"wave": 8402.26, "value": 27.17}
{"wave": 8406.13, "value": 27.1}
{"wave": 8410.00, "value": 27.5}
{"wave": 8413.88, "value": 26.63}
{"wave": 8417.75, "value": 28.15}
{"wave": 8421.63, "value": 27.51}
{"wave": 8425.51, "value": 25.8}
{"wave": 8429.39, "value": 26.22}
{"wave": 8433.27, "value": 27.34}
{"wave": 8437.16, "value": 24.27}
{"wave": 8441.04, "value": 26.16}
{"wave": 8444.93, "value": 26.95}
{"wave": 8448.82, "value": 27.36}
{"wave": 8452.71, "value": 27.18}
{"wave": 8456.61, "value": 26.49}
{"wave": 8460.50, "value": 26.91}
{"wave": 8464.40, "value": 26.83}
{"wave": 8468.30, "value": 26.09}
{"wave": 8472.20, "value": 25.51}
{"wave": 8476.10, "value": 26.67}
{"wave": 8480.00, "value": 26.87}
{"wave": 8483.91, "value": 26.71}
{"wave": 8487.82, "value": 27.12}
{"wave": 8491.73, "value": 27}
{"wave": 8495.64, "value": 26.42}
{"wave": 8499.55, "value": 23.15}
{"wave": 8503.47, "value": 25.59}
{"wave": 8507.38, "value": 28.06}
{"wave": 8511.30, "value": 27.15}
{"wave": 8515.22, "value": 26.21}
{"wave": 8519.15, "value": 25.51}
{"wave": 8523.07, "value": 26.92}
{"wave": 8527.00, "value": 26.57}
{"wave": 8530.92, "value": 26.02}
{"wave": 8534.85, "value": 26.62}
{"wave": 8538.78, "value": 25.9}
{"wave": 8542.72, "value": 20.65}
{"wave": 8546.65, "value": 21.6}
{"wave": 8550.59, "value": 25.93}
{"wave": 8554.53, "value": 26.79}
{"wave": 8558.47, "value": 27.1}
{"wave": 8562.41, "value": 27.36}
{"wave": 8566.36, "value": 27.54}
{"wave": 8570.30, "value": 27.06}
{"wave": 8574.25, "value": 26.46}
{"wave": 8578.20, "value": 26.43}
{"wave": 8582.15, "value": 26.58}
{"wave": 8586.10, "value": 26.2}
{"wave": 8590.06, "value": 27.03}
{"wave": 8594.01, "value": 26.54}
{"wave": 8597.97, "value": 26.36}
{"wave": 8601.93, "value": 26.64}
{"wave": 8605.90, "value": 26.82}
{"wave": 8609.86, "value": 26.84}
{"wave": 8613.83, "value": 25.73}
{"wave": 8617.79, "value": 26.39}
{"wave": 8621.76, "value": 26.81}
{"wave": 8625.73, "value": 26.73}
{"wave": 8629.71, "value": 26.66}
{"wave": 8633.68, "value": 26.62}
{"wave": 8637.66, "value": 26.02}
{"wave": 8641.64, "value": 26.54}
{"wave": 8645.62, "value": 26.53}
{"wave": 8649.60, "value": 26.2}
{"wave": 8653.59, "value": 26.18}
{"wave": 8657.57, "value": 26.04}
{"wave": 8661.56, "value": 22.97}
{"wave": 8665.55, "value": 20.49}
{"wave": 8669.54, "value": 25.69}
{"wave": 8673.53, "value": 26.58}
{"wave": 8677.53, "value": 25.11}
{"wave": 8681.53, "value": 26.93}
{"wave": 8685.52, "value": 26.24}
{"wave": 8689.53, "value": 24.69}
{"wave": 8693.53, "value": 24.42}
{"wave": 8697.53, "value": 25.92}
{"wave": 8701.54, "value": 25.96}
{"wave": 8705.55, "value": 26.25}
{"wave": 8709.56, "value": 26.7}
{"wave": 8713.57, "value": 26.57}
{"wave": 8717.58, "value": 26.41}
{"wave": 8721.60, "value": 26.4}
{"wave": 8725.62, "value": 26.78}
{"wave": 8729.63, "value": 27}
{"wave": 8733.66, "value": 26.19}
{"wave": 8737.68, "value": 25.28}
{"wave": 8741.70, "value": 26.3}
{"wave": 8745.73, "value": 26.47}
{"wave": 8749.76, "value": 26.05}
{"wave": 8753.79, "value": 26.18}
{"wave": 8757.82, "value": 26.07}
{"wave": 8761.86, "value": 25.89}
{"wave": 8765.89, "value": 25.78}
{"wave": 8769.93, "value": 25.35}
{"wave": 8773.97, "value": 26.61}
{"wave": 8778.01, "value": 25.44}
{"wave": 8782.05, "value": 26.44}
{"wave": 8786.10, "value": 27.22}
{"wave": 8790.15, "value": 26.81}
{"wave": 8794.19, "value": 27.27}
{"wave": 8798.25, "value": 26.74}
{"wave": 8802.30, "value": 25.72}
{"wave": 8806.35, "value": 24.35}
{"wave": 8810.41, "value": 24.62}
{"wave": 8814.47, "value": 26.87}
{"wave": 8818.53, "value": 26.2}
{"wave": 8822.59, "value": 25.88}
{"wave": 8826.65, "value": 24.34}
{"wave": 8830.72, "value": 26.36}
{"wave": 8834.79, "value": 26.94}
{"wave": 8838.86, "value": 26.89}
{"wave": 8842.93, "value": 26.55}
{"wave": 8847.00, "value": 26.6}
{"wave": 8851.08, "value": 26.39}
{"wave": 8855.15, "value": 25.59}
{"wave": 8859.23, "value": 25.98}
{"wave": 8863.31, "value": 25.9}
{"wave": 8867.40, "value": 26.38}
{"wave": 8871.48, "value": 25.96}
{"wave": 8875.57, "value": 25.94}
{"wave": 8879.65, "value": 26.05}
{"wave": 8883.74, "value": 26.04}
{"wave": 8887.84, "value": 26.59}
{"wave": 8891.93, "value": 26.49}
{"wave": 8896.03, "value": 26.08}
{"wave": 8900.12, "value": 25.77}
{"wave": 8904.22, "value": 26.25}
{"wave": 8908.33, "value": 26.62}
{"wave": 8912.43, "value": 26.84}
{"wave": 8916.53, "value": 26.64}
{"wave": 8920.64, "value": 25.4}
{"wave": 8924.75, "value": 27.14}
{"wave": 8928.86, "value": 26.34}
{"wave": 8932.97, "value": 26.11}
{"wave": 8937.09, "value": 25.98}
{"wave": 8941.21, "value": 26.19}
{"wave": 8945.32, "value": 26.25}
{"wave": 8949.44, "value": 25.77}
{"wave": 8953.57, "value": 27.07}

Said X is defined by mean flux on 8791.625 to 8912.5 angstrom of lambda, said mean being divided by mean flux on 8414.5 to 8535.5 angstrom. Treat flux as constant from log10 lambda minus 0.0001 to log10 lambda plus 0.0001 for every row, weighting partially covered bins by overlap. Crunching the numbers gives 1.0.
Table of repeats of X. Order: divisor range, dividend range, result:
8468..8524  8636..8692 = 0.97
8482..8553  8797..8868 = 1.01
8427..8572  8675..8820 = 1.00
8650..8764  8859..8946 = 1.02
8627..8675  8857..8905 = 1.02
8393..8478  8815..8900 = 0.98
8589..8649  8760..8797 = 0.99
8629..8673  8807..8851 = 1.02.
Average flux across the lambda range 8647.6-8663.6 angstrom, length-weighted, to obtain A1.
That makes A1 25.3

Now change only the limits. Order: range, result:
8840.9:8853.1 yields 26.5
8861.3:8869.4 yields 26.1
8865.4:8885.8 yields 26.1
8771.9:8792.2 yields 26.5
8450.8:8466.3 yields 26.8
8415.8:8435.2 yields 27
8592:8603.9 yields 26.5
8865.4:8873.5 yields 26.2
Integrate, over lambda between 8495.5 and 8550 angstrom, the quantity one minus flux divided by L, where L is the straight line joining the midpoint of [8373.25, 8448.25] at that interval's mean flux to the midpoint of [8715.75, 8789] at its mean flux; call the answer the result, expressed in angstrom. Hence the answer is 2.3 angstrom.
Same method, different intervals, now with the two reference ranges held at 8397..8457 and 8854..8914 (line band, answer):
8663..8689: 1.3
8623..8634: -0.1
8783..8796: -0.4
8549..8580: -0.3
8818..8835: 0.3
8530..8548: 1.7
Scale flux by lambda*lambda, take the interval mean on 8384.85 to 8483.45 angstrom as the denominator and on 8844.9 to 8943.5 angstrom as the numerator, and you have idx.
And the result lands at 1.09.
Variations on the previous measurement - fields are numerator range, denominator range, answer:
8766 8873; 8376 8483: 1.07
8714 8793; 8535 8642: 1.04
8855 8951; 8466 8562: 1.10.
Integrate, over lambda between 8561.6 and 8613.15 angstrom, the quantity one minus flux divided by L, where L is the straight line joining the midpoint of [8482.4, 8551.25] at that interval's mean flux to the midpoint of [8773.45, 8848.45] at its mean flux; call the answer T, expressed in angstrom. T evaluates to -1.8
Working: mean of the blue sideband 25.7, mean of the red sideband 26.2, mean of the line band 26.7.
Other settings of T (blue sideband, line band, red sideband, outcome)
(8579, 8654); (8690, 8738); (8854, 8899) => 0.38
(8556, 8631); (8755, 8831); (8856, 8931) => 1.15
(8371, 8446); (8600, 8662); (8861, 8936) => 0.40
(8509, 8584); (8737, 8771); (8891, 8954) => 0.26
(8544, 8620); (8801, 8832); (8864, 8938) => 0.89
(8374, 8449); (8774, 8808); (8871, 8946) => 0.08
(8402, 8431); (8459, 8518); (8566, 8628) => 0.98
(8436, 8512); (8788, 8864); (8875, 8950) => 0.52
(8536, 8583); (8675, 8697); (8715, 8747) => 0.56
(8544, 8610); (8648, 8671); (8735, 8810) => 1.49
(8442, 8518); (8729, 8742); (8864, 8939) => 0.13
